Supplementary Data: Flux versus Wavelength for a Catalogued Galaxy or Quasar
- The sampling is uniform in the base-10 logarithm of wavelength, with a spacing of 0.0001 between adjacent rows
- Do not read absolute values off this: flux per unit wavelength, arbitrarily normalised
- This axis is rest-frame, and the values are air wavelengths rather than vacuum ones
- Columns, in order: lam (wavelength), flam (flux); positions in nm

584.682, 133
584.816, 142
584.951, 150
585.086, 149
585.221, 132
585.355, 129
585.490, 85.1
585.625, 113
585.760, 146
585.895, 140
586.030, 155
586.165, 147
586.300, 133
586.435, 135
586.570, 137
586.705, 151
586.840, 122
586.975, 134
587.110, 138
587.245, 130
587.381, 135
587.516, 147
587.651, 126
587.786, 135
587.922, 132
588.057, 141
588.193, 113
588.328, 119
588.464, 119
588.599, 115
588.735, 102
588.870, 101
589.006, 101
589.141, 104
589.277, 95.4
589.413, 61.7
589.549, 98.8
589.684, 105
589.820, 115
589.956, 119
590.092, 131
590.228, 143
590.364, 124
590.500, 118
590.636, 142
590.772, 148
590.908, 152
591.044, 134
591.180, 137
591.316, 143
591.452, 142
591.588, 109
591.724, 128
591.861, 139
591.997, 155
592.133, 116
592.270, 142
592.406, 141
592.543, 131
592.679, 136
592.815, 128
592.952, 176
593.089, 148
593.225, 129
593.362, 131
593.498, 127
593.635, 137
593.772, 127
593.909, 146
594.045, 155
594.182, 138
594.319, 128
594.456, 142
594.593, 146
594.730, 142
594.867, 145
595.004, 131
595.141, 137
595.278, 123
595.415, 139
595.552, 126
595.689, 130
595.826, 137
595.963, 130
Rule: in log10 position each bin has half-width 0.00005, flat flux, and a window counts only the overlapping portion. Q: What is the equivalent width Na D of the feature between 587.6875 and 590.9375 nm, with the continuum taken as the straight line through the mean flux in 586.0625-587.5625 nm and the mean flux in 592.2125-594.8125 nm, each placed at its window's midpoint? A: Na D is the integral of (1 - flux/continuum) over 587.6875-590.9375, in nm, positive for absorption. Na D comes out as 0.48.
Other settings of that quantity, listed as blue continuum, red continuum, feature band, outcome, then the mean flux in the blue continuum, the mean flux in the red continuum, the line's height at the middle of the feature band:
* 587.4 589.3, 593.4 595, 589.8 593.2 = -0.17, 119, 139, 130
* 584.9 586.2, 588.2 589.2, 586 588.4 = -0.27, 134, 109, 121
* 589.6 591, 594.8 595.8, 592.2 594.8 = -0.15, 129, 133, 132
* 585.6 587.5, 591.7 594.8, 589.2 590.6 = 0.27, 138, 139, 138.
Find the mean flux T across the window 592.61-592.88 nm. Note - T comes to 133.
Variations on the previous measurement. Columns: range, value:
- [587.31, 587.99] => 135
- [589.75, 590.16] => 121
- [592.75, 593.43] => 142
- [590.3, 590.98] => 137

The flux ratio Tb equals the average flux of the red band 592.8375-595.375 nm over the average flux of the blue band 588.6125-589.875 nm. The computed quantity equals 1.41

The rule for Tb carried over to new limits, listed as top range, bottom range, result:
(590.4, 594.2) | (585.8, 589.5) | 1.10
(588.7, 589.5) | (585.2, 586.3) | 0.72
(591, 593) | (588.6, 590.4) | 1.27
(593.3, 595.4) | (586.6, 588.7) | 1.05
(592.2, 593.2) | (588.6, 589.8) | 1.45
